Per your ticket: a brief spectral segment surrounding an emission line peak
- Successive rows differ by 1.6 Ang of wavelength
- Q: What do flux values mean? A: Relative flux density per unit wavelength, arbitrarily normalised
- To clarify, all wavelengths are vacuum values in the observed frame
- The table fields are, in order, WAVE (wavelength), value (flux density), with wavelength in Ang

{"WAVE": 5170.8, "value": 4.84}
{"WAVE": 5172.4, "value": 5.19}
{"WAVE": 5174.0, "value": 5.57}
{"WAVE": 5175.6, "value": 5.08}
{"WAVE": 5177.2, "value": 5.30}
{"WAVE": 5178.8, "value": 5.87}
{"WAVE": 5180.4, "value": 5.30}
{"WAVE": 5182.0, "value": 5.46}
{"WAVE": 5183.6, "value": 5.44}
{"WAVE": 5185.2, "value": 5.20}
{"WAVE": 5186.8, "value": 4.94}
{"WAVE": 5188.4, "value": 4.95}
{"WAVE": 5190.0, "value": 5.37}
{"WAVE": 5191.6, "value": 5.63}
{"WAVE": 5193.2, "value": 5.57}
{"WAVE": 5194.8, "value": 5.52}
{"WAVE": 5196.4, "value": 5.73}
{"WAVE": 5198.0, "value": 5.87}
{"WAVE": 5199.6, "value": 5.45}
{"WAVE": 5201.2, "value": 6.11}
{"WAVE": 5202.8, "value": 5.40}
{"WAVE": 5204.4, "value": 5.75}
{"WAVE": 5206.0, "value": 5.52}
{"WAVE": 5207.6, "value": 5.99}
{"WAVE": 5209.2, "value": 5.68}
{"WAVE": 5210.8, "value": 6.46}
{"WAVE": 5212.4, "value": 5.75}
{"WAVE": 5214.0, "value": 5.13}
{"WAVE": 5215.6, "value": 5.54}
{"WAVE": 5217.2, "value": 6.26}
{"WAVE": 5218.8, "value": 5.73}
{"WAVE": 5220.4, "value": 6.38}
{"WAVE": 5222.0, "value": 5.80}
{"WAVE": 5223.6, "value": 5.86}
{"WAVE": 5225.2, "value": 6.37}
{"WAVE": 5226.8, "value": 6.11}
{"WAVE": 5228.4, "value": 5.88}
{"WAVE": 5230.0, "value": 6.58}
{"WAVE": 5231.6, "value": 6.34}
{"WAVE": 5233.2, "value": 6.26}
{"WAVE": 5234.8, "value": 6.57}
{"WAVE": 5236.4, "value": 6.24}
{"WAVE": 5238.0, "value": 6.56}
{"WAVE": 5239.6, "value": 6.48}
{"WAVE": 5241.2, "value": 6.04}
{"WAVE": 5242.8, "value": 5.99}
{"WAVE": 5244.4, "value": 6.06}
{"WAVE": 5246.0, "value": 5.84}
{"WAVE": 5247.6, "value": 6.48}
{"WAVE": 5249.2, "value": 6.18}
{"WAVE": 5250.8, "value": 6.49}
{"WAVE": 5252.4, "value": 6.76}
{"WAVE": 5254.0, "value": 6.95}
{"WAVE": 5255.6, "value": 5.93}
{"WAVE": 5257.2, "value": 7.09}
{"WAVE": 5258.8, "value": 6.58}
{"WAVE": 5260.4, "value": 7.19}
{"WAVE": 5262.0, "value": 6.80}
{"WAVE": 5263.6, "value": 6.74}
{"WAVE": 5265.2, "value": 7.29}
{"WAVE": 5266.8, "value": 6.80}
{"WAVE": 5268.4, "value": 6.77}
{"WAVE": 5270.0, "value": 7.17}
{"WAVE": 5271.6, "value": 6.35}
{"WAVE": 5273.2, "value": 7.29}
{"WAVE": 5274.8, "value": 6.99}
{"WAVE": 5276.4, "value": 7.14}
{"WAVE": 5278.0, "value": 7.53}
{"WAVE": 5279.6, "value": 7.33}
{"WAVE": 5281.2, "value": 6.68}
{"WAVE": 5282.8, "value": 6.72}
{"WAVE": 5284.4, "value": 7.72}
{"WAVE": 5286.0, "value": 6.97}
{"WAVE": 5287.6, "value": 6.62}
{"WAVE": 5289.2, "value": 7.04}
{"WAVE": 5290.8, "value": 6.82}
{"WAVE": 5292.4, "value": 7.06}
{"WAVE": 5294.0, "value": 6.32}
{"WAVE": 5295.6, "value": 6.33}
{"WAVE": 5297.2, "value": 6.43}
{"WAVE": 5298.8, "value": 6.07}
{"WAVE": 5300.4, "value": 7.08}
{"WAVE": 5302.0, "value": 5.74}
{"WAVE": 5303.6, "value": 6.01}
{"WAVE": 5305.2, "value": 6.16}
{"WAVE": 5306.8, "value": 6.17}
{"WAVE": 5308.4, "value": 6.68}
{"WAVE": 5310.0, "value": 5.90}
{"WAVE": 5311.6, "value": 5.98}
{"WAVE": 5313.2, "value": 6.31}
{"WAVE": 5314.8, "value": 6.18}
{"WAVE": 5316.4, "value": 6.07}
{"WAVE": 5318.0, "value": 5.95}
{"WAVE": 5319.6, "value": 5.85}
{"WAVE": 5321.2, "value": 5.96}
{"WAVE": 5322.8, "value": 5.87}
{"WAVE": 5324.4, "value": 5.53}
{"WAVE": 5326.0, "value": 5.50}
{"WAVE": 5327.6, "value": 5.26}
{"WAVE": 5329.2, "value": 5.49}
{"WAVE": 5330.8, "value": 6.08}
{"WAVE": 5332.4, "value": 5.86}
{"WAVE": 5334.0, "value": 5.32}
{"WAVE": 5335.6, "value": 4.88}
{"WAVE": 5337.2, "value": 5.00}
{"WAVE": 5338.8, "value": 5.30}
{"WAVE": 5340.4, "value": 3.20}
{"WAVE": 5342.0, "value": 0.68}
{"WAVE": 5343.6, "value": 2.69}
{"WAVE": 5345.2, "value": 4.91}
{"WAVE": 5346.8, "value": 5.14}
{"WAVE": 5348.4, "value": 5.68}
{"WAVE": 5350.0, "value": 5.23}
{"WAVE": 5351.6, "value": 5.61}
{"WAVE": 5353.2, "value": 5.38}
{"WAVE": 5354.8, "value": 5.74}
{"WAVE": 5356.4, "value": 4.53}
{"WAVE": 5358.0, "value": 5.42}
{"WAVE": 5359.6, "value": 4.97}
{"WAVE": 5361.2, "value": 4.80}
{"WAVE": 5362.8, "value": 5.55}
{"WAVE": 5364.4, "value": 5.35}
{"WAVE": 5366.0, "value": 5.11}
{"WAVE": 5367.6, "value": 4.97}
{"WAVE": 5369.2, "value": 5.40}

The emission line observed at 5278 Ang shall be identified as C III] 1909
